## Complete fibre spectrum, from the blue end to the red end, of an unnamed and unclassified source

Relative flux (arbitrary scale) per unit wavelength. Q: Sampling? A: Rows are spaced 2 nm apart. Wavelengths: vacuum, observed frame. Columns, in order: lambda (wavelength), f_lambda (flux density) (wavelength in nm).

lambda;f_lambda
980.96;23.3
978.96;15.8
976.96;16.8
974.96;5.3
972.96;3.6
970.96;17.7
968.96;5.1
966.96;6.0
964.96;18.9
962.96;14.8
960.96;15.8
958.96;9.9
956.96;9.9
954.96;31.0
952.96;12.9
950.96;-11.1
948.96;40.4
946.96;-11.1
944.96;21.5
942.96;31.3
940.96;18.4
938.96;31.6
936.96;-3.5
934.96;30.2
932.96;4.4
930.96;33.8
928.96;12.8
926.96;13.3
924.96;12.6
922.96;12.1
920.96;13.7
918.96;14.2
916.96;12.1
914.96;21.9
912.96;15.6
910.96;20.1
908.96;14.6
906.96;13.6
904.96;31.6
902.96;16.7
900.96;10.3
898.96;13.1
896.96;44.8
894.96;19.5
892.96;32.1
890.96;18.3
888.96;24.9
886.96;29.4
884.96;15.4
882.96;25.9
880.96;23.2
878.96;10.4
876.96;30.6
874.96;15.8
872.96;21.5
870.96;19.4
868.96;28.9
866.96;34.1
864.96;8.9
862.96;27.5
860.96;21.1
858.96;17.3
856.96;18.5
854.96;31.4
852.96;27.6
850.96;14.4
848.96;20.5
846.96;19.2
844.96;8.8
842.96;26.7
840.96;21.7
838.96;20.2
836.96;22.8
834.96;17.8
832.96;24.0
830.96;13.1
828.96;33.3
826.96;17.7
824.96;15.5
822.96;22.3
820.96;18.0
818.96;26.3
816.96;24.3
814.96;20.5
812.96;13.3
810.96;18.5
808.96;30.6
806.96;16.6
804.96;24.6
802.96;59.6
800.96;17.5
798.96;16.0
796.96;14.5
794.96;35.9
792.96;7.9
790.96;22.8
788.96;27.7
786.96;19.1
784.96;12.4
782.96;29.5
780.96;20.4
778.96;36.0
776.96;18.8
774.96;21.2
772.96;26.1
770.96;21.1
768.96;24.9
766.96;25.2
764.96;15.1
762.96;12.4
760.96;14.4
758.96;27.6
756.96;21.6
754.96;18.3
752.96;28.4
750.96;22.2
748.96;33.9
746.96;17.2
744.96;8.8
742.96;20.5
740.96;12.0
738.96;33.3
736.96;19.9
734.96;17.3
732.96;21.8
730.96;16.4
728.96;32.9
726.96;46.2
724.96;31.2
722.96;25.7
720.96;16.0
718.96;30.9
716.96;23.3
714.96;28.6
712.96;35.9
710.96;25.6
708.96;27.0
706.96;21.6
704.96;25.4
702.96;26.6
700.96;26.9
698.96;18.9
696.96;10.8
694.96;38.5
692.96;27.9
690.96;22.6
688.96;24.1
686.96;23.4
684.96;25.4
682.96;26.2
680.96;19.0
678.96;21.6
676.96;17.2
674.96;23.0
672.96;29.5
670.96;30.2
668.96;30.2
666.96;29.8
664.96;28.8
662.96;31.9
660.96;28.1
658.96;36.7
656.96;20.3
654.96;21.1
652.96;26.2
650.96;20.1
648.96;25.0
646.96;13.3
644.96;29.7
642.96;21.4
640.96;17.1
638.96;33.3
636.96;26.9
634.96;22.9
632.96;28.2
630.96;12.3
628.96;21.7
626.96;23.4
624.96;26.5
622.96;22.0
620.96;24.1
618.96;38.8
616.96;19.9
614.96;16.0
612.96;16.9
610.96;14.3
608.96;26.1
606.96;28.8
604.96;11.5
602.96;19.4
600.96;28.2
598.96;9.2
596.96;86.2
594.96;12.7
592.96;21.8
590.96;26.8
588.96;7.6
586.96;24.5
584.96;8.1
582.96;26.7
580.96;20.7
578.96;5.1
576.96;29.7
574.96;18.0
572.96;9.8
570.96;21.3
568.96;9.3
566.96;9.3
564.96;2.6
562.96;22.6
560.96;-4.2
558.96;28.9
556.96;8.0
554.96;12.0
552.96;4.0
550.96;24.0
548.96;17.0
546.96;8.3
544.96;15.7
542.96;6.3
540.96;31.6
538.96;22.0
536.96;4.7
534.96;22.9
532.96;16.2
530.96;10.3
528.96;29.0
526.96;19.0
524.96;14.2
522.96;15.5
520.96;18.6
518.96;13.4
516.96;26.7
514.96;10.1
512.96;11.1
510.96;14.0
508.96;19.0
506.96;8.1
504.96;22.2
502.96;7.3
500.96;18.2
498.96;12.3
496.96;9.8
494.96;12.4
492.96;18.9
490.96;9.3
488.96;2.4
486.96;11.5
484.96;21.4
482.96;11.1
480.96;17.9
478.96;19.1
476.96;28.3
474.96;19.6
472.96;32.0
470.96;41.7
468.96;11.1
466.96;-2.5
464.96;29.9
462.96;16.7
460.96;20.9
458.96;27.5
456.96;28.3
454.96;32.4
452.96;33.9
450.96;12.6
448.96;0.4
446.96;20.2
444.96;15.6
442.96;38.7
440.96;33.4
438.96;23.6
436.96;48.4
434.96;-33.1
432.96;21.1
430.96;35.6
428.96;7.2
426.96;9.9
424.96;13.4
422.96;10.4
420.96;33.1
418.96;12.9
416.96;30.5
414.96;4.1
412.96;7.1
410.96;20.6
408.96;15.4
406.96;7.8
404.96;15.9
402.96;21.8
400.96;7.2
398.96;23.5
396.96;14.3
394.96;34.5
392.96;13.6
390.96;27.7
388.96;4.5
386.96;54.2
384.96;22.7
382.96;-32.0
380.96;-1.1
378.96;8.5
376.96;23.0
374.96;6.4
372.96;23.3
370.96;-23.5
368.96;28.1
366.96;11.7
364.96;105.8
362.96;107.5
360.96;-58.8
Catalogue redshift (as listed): 0.60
